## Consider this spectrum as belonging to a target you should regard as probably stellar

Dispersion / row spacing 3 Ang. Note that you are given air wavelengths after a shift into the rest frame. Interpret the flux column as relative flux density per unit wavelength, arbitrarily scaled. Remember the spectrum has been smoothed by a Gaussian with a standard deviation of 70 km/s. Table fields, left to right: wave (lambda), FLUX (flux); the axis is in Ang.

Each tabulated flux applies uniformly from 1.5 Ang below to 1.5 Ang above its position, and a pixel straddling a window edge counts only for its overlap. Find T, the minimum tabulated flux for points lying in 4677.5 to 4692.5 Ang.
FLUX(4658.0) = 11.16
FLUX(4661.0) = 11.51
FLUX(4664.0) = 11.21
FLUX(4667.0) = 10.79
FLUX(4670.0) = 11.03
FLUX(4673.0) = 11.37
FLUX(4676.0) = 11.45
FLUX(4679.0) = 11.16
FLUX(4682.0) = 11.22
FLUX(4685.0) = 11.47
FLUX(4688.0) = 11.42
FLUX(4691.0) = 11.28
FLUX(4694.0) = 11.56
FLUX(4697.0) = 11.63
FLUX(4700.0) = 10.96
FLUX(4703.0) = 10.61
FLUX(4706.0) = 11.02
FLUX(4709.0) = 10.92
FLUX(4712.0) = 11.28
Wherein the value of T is 11.16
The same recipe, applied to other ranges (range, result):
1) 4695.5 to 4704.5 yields 10.61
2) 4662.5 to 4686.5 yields 10.79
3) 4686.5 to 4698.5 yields 11.28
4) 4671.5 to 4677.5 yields 11.37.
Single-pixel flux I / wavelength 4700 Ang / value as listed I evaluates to 10.96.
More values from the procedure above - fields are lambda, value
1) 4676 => 11.45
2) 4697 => 11.63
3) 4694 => 11.56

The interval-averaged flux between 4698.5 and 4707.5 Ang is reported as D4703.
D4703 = 10.9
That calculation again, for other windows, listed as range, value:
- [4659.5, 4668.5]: 11.2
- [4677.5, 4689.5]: 11.3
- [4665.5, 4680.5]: 11.2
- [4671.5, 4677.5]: 11.4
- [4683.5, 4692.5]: 11.4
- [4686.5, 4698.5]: 11.5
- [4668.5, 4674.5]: 11.2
